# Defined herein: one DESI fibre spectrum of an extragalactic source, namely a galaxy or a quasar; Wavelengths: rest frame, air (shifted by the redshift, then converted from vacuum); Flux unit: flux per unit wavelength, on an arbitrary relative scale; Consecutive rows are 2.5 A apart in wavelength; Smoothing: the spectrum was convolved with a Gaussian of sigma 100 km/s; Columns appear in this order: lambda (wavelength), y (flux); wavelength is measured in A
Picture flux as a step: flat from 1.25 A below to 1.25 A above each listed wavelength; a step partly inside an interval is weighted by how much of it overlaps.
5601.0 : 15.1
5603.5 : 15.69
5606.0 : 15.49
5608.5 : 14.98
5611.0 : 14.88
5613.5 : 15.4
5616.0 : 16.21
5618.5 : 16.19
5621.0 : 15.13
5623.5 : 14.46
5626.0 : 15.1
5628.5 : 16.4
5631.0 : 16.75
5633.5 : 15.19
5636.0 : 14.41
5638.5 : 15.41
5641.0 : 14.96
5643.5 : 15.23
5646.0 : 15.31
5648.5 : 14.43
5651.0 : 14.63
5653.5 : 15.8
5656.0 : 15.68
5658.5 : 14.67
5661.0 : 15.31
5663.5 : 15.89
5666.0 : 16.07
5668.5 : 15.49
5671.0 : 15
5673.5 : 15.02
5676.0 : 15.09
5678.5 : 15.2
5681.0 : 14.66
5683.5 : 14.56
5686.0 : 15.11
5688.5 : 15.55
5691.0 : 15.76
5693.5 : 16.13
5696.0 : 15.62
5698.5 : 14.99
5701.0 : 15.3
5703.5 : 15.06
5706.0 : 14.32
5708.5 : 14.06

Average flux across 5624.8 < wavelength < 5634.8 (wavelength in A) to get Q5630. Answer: 15.9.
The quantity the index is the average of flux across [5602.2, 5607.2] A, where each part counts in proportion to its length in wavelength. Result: 15.6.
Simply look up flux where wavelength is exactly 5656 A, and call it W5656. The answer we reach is 15.68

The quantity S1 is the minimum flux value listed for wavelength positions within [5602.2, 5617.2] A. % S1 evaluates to 14.88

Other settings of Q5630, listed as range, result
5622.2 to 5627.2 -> 14.8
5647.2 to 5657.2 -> 15.1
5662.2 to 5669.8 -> 15.8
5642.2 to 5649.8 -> 15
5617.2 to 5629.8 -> 15.5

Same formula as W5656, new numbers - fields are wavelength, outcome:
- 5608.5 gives 14.98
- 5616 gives 16.21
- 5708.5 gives 14.06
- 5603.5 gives 15.69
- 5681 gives 14.66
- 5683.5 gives 14.56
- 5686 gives 15.11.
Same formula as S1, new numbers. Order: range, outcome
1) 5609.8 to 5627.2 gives 14.46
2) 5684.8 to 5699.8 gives 14.99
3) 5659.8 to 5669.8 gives 15.31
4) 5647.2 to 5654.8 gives 14.43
